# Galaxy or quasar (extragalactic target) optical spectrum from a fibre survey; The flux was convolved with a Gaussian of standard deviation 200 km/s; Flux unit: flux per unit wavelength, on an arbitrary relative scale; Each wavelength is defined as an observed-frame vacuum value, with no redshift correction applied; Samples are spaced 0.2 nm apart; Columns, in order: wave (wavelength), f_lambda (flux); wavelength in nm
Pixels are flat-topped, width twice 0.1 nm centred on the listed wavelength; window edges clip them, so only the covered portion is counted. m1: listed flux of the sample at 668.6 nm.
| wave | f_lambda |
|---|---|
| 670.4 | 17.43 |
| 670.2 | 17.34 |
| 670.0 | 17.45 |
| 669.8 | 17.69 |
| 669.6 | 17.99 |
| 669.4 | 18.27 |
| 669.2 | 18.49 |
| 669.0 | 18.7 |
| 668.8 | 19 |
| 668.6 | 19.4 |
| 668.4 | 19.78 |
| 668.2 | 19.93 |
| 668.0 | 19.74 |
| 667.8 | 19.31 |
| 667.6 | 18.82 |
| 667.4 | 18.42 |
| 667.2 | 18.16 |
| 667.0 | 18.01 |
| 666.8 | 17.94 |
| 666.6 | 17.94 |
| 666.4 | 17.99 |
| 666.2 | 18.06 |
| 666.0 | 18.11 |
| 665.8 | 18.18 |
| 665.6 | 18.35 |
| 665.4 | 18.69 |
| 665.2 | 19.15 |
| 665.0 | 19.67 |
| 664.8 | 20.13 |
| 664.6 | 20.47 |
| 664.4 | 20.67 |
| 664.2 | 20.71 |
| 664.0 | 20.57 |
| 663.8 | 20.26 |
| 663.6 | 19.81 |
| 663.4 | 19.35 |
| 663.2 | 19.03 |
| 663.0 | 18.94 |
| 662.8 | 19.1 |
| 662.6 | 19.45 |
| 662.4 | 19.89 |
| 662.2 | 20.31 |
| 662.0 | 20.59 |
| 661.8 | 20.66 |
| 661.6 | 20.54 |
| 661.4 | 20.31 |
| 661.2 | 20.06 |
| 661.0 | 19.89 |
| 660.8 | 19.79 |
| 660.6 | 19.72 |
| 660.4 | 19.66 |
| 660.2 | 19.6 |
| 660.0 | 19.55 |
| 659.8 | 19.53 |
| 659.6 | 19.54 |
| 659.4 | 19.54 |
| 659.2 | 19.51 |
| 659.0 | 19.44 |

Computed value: 19.4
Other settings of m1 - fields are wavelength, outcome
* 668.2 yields 19.93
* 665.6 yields 18.35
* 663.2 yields 19.03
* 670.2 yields 17.34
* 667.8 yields 19.31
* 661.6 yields 20.54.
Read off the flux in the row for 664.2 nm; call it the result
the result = 20.71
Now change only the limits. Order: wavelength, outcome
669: 18.7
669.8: 17.69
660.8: 19.79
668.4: 19.78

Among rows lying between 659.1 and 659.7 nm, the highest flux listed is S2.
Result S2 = 19.54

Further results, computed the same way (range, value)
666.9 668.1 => 19.74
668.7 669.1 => 19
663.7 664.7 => 20.71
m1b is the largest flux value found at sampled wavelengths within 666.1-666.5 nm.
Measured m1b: 18.06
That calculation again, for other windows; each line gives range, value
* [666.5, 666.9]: 17.94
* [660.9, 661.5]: 20.31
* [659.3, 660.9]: 19.79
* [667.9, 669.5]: 19.93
